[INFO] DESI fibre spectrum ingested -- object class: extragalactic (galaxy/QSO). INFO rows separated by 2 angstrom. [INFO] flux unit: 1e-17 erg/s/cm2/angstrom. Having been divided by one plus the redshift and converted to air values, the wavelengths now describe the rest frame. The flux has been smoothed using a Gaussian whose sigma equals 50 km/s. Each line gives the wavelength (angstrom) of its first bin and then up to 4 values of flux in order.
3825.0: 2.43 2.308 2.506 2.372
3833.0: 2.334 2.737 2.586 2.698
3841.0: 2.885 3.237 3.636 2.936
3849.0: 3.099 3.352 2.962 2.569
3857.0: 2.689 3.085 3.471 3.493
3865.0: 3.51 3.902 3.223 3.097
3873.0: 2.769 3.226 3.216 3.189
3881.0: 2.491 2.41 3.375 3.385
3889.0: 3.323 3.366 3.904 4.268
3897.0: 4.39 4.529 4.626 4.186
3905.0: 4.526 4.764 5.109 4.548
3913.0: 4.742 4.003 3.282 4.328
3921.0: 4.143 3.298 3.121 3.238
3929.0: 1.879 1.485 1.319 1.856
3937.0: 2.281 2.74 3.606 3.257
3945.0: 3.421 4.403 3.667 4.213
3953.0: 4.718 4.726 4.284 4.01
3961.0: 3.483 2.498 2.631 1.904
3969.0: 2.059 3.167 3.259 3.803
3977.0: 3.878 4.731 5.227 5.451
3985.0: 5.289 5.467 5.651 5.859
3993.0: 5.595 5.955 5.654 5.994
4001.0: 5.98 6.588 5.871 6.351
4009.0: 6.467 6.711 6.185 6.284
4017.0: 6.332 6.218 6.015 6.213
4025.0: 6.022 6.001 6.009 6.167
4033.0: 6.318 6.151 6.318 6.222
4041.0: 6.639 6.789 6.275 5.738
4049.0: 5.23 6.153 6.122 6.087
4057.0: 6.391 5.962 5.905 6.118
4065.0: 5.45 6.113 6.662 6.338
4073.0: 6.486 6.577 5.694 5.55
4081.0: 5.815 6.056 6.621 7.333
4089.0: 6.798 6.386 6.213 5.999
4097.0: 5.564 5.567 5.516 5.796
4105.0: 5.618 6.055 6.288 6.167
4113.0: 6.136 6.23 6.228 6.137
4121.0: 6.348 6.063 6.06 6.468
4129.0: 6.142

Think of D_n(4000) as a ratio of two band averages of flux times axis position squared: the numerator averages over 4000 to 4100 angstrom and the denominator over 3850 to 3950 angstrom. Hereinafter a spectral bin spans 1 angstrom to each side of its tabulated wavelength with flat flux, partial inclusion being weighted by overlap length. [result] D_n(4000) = 1.95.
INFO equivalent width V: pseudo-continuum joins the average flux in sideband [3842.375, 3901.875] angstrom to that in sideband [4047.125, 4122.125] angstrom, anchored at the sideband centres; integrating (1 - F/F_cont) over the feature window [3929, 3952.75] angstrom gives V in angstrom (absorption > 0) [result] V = 7.4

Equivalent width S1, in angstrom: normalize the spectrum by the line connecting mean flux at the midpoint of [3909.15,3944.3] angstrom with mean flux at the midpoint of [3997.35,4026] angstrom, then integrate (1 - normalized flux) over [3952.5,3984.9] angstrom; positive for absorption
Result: 6.29 angstrom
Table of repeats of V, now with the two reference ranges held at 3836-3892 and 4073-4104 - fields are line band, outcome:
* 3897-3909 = -3.1 angstrom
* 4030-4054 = -3.0 angstrom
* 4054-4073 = -1.2 angstrom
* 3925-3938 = 6.2 angstrom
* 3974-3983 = 0.2 angstrom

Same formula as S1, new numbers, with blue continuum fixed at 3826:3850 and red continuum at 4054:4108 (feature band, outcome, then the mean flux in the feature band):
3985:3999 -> -2.31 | 5.69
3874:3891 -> 1.47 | 3.09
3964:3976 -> 4.67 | 2.8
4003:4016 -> -3.08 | 6.33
